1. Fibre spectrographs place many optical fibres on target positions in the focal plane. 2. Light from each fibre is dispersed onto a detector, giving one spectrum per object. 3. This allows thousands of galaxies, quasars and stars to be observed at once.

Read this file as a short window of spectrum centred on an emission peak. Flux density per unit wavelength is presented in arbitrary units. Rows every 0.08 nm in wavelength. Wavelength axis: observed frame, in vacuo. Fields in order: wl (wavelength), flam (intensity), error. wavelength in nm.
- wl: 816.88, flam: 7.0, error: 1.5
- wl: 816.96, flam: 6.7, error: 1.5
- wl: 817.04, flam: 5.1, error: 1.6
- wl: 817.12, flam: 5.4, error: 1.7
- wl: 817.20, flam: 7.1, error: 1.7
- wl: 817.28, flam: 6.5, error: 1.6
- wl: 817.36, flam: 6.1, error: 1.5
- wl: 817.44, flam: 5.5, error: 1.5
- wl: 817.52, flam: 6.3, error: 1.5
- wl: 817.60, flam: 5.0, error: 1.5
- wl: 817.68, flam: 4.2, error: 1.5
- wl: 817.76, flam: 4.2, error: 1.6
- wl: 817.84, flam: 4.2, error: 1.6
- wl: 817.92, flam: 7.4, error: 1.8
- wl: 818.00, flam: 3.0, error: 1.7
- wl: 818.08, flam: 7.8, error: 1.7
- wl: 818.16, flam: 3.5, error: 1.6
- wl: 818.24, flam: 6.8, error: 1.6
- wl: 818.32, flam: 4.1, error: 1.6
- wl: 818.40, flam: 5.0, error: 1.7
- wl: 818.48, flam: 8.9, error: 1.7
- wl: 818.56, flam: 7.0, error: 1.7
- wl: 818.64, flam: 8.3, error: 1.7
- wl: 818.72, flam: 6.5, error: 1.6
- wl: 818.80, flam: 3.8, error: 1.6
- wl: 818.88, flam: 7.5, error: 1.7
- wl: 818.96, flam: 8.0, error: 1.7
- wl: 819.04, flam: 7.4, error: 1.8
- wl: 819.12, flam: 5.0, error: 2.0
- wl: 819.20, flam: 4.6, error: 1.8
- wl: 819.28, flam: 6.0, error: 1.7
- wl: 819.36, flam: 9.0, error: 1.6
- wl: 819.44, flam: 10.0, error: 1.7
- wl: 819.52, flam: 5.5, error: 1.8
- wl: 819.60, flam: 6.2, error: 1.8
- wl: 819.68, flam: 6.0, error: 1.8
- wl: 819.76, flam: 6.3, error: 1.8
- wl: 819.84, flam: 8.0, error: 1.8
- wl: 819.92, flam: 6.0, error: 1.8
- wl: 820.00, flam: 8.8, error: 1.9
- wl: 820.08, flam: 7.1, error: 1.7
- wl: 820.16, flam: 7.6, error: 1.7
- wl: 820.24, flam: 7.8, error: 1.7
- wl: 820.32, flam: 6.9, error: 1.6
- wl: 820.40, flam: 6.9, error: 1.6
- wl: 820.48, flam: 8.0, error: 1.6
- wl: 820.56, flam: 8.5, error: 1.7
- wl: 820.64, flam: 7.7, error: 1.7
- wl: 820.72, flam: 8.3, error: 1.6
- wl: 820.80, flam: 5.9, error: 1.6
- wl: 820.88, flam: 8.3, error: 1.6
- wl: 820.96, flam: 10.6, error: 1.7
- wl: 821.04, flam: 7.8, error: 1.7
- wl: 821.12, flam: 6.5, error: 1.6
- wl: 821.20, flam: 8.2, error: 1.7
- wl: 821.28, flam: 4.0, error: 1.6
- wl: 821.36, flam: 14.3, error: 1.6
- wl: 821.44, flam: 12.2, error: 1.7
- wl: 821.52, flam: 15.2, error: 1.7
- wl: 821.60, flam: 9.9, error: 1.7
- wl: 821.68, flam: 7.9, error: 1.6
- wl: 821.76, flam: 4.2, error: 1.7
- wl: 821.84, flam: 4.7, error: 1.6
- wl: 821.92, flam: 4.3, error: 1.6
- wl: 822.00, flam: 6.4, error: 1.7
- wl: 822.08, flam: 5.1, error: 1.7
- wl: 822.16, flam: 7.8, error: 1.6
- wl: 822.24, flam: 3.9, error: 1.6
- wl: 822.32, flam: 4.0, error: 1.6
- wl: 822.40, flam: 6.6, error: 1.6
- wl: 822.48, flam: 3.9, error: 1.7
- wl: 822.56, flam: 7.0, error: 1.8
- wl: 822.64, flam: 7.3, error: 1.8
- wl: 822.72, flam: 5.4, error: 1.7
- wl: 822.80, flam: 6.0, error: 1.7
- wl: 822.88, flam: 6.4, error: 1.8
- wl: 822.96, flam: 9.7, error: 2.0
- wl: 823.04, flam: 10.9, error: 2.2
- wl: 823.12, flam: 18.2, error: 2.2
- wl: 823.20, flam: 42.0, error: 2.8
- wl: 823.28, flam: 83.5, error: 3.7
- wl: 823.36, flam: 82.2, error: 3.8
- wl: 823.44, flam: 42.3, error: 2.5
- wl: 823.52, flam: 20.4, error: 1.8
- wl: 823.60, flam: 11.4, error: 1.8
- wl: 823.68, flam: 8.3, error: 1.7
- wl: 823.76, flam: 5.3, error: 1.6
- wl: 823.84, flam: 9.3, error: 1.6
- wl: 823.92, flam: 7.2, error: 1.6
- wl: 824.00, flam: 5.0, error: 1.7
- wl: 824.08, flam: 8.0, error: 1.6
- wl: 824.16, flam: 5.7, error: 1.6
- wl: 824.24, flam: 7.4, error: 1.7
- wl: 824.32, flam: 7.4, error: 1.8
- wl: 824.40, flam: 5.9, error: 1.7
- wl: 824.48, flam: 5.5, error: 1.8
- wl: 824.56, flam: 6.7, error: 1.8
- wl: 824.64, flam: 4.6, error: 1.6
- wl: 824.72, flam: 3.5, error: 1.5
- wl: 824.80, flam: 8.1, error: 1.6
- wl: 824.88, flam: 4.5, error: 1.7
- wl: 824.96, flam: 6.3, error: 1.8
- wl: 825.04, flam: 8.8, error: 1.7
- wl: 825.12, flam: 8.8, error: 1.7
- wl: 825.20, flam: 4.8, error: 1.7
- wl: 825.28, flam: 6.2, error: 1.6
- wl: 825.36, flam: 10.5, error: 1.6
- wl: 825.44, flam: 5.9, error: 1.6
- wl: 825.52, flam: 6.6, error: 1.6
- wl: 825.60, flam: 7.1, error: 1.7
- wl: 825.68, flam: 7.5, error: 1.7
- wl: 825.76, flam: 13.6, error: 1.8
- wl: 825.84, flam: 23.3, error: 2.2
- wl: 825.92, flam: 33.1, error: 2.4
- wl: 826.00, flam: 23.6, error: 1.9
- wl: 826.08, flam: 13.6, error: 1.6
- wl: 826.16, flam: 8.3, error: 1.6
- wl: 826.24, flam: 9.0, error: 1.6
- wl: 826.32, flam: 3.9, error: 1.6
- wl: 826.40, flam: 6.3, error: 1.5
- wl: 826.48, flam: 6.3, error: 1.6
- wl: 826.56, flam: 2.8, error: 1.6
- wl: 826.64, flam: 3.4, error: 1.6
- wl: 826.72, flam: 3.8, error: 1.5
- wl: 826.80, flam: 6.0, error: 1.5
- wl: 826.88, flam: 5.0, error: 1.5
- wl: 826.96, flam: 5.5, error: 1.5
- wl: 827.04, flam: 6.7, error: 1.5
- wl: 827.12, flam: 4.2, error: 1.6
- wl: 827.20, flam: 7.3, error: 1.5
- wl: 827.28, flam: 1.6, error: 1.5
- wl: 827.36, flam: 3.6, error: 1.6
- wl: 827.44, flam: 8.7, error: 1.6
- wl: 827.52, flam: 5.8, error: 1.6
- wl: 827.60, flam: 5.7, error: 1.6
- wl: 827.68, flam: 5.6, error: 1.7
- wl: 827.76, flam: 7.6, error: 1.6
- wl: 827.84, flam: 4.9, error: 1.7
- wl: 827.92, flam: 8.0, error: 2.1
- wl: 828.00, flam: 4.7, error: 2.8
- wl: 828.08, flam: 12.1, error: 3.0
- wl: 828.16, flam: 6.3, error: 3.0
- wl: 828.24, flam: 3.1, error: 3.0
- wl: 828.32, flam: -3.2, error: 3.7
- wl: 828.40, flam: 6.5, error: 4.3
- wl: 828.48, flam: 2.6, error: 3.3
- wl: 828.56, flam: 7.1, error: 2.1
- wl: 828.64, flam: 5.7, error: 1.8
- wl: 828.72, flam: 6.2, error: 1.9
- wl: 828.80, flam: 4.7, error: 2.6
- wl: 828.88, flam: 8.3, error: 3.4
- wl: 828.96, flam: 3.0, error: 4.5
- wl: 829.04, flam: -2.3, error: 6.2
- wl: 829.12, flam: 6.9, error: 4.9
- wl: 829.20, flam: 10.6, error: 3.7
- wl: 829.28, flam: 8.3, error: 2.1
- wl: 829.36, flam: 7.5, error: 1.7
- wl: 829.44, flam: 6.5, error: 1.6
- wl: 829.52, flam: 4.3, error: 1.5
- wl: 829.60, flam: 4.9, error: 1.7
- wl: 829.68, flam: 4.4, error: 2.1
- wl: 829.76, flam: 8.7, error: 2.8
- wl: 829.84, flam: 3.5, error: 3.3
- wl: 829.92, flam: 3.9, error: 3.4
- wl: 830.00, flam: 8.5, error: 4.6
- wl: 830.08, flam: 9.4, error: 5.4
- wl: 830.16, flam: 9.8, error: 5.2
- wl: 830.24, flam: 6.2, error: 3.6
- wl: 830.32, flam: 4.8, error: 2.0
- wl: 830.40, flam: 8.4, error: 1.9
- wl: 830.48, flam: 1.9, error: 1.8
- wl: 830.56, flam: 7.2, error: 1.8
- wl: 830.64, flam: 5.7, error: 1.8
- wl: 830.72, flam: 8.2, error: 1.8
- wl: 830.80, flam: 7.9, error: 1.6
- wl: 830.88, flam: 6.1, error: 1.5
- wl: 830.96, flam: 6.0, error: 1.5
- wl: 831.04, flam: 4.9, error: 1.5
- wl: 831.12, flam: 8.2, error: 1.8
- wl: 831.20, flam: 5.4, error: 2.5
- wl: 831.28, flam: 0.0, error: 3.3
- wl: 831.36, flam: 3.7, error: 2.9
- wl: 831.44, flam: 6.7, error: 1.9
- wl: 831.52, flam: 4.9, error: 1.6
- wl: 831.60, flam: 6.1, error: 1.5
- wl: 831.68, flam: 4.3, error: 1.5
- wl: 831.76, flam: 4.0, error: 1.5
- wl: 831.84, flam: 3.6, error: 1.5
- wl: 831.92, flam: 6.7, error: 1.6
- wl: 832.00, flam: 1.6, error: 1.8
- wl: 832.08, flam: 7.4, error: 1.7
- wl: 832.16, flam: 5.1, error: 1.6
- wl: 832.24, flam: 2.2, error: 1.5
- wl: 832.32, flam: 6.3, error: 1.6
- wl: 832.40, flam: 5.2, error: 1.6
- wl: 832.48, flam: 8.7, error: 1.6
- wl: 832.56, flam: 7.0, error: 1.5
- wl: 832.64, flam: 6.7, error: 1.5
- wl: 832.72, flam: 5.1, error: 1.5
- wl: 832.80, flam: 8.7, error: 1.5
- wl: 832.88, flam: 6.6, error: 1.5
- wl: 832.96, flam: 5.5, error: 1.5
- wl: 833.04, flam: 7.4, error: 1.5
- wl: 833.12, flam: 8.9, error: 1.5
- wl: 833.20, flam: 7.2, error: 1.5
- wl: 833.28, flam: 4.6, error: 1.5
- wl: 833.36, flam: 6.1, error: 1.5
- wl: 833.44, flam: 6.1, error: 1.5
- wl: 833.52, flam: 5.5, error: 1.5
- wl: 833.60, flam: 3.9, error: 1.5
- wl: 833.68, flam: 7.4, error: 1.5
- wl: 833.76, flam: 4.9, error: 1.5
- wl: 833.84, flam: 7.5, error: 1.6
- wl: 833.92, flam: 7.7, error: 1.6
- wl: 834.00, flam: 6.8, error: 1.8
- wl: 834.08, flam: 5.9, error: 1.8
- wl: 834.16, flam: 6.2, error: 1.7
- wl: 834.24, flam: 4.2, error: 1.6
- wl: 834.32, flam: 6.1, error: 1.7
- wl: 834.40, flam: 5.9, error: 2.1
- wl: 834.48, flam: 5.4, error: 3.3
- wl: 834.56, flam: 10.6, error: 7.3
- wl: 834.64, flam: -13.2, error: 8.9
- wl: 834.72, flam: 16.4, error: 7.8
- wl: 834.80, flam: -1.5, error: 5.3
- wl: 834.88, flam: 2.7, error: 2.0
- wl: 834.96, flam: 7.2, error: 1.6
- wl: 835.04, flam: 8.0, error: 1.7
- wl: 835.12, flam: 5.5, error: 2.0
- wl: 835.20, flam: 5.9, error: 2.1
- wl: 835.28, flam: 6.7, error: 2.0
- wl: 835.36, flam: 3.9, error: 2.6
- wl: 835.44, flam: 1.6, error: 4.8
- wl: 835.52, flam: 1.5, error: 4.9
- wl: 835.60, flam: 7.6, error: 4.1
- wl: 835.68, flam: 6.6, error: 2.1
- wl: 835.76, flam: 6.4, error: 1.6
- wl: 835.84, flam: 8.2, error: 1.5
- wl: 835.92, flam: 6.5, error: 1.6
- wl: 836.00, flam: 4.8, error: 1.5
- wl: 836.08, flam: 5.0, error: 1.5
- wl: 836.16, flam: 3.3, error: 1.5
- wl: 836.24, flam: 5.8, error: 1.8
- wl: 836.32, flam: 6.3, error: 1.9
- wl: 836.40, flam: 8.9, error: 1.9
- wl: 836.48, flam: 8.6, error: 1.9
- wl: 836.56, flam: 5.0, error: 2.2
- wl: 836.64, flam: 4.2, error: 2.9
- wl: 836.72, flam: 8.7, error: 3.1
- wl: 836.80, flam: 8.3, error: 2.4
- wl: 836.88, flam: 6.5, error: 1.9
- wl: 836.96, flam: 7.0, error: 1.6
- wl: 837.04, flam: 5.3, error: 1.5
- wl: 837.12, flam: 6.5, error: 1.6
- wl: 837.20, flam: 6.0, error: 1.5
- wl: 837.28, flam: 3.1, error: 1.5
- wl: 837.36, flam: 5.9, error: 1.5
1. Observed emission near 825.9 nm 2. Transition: [N II] 6583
